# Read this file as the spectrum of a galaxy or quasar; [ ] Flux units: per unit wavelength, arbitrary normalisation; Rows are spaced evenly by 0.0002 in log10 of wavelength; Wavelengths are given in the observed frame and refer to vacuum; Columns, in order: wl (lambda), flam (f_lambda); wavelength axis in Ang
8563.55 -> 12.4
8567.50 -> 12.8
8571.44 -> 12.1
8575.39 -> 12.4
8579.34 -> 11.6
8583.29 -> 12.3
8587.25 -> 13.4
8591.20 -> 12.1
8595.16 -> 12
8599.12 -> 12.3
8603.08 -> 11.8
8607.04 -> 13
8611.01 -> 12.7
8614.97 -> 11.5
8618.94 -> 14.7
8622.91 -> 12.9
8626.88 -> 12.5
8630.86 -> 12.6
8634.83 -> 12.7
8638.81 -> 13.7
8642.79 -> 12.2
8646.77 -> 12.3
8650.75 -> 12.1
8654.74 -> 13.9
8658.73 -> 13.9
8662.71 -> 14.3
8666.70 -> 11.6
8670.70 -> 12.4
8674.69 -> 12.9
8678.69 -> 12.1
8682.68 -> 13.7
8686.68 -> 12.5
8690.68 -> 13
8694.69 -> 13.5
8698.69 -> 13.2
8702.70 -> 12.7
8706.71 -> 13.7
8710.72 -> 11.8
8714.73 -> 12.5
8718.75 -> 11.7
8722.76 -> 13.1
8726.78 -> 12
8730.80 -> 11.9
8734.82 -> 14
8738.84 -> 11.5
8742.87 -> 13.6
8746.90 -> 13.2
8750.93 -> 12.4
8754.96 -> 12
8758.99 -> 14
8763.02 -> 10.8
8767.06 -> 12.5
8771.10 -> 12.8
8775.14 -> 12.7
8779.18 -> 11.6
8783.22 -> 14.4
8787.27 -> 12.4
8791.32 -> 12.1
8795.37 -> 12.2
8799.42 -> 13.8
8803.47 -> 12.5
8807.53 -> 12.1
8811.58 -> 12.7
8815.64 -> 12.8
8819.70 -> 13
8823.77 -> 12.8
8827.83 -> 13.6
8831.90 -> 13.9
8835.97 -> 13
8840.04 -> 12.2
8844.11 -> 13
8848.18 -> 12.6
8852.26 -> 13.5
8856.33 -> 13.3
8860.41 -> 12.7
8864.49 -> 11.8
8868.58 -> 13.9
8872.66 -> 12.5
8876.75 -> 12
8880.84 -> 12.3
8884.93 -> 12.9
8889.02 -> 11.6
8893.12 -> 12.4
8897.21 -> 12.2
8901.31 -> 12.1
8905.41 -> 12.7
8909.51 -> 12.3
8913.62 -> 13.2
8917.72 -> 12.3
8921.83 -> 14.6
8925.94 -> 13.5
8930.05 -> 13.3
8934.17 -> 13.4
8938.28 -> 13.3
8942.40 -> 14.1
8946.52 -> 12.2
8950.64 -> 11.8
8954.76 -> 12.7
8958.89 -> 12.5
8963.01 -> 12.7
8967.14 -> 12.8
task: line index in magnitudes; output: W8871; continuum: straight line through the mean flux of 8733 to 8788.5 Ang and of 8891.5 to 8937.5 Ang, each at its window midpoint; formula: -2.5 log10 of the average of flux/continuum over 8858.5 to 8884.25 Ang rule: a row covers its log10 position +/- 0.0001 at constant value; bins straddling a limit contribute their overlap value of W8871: 0.03 mag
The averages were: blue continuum 12.7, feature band 12.5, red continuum 12.9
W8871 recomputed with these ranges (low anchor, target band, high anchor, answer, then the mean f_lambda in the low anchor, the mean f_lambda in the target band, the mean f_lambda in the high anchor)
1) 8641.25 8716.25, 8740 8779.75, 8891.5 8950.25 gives 0.03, 12.9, 12.6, 12.9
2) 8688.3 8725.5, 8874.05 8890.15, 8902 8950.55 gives 0.07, 12.8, 12.2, 13.1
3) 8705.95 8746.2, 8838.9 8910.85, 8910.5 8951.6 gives 0.04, 12.6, 12.6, 13.2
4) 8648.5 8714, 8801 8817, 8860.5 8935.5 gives 0.02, 12.9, 12.6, 12.7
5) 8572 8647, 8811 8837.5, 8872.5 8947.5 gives -0.03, 12.6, 13.1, 12.8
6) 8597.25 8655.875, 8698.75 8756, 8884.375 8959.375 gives 0.01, 12.7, 12.6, 12.8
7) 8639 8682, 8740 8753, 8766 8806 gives -0.02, 12.8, 13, 12.7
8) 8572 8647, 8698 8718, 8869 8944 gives 0.00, 12.6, 12.7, 12.8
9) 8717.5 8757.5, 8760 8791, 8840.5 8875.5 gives 0.02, 12.6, 12.5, 12.9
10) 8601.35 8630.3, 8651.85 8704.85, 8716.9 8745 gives -0.03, 12.7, 13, 12.6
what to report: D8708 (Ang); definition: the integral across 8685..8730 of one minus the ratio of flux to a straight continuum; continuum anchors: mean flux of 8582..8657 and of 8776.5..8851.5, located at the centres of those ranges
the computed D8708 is 0.2 Ang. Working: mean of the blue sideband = 12.7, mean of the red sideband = 12.8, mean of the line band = 12.7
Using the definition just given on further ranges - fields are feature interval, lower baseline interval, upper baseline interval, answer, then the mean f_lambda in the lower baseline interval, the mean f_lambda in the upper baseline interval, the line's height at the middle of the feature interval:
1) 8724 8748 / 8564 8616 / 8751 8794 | -0.41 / 12.3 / 12.5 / 12.5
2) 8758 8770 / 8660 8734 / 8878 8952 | 0.40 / 12.7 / 12.8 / 12.8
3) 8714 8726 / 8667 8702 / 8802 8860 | 0.45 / 12.8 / 12.9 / 12.9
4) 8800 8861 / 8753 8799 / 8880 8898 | -2.55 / 12.5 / 12.3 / 12.4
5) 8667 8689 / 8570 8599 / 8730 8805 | -0.29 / 12.3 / 12.7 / 12.5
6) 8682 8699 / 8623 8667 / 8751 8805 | -0.42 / 12.9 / 12.6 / 12.8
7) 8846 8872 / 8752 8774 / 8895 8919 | -1.00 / 12.4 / 12.5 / 12.5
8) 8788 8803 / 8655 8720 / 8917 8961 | 0.37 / 12.9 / 13.1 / 13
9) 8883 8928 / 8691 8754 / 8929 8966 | 0.47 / 12.7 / 12.9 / 12.8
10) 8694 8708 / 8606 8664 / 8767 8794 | -0.44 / 13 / 12.6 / 12.8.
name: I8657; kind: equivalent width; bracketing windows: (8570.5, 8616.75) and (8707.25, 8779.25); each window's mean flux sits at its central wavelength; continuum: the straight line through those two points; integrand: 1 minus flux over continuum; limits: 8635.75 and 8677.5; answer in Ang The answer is -1.8 Ang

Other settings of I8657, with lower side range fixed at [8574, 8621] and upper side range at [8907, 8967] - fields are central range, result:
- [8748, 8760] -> 0.0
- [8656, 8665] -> -1.0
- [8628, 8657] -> -0.5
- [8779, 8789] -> -0.2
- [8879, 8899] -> 1.0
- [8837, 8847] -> 0.2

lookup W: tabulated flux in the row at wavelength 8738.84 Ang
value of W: 11.5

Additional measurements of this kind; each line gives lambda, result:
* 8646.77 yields 12.3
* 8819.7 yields 13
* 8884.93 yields 12.9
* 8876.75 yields 12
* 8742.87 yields 13.6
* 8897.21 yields 12.2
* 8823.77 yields 12.8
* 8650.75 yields 12.1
